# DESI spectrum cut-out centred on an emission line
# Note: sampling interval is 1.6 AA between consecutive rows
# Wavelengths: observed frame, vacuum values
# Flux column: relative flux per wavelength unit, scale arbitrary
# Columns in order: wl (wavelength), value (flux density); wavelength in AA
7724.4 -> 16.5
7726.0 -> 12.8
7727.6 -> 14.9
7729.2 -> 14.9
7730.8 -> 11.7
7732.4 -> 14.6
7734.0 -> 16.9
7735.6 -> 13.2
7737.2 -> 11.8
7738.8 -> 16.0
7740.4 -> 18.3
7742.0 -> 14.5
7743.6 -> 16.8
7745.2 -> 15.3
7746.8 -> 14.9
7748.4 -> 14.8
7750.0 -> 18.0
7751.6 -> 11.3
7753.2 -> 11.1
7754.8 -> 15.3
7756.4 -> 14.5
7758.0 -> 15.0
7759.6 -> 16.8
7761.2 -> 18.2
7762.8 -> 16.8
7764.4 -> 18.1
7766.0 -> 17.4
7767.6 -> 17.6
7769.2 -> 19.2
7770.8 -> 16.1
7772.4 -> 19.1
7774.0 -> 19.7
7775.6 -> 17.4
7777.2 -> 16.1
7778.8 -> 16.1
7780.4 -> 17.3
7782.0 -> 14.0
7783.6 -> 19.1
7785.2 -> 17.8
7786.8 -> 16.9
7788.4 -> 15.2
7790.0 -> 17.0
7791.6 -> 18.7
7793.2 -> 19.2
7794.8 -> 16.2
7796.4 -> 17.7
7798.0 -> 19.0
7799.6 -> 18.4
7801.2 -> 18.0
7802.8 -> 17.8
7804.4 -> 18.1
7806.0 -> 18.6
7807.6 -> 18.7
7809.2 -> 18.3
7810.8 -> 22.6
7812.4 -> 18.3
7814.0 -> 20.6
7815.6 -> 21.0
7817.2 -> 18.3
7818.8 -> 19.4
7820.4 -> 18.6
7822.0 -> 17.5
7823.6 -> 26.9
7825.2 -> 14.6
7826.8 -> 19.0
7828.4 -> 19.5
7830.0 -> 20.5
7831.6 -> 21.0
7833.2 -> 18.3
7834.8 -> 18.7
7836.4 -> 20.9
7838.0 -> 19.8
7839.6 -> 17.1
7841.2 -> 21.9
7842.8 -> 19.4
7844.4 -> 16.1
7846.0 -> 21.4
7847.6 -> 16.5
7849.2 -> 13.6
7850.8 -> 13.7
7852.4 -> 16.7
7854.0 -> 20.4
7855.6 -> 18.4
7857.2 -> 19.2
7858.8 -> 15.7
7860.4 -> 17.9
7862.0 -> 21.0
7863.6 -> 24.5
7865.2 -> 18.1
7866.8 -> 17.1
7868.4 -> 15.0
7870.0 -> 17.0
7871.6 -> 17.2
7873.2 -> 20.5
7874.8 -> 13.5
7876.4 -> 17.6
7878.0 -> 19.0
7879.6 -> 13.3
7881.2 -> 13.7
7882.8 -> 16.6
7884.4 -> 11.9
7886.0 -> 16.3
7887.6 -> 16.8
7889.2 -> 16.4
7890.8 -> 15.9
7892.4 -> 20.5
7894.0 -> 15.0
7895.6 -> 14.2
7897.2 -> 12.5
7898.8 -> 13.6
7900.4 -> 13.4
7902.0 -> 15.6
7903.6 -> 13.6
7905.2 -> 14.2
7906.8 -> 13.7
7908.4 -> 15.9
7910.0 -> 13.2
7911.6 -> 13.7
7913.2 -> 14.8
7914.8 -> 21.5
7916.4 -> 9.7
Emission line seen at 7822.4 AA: Mg II 2798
